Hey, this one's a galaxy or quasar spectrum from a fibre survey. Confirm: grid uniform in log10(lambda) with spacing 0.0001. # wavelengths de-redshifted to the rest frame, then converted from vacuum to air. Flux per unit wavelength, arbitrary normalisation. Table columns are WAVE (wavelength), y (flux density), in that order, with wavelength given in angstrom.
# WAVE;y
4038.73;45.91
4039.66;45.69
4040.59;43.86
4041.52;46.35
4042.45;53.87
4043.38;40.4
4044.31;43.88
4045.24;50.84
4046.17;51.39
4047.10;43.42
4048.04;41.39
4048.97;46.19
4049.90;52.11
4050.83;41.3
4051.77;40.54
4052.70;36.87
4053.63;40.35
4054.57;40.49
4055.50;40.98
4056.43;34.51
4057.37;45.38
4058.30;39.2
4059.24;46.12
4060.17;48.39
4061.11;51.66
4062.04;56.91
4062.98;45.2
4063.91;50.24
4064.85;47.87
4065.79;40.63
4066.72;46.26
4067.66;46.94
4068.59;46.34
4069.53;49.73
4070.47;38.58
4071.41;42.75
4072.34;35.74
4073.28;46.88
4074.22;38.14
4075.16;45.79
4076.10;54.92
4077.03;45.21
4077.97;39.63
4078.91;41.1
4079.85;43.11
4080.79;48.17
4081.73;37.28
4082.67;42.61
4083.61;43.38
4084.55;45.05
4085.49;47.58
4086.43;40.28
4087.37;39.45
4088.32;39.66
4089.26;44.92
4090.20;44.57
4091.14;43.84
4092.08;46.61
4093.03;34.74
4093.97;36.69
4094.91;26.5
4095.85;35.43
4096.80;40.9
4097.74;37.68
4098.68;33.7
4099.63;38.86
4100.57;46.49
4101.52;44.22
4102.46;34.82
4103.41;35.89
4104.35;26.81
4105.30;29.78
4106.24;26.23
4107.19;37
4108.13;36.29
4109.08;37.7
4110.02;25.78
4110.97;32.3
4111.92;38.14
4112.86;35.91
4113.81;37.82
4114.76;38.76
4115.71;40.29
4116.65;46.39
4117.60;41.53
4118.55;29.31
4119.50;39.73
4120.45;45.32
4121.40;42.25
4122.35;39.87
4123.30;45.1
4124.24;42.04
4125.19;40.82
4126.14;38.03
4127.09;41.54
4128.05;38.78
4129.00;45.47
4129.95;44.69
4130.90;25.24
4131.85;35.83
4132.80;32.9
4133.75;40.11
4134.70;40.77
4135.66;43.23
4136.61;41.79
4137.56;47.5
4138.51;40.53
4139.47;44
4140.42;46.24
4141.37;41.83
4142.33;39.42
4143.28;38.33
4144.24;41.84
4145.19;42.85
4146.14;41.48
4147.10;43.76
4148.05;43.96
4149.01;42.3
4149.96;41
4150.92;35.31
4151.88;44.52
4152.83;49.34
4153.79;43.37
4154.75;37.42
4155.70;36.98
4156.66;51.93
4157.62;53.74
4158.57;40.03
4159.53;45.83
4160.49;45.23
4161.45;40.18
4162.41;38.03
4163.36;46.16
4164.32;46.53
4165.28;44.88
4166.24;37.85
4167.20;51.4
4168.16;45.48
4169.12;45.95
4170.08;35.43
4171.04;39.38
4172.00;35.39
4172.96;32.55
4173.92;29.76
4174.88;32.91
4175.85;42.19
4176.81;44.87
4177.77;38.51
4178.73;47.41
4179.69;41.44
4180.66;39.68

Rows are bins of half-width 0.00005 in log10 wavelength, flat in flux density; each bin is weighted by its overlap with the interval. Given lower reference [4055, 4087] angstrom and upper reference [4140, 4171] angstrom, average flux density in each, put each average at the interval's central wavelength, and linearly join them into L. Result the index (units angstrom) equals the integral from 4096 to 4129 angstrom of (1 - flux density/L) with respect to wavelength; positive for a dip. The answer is 4.40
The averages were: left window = 44.5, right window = 43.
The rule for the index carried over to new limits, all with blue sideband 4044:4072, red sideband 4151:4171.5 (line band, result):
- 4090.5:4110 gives 3.5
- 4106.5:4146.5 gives 4.1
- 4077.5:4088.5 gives 0.5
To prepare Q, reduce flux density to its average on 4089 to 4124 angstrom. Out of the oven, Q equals 37.8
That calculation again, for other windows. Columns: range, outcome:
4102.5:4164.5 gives 40.1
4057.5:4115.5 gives 41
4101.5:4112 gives 33.1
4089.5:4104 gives 38.7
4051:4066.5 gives 44.1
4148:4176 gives 41.8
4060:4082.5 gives 45.2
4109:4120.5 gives 37.3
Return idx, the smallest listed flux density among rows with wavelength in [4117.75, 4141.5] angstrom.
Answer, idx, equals 25.24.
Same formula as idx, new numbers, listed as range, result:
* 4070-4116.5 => 25.78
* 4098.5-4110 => 26.23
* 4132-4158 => 32.9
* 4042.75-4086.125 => 34.51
